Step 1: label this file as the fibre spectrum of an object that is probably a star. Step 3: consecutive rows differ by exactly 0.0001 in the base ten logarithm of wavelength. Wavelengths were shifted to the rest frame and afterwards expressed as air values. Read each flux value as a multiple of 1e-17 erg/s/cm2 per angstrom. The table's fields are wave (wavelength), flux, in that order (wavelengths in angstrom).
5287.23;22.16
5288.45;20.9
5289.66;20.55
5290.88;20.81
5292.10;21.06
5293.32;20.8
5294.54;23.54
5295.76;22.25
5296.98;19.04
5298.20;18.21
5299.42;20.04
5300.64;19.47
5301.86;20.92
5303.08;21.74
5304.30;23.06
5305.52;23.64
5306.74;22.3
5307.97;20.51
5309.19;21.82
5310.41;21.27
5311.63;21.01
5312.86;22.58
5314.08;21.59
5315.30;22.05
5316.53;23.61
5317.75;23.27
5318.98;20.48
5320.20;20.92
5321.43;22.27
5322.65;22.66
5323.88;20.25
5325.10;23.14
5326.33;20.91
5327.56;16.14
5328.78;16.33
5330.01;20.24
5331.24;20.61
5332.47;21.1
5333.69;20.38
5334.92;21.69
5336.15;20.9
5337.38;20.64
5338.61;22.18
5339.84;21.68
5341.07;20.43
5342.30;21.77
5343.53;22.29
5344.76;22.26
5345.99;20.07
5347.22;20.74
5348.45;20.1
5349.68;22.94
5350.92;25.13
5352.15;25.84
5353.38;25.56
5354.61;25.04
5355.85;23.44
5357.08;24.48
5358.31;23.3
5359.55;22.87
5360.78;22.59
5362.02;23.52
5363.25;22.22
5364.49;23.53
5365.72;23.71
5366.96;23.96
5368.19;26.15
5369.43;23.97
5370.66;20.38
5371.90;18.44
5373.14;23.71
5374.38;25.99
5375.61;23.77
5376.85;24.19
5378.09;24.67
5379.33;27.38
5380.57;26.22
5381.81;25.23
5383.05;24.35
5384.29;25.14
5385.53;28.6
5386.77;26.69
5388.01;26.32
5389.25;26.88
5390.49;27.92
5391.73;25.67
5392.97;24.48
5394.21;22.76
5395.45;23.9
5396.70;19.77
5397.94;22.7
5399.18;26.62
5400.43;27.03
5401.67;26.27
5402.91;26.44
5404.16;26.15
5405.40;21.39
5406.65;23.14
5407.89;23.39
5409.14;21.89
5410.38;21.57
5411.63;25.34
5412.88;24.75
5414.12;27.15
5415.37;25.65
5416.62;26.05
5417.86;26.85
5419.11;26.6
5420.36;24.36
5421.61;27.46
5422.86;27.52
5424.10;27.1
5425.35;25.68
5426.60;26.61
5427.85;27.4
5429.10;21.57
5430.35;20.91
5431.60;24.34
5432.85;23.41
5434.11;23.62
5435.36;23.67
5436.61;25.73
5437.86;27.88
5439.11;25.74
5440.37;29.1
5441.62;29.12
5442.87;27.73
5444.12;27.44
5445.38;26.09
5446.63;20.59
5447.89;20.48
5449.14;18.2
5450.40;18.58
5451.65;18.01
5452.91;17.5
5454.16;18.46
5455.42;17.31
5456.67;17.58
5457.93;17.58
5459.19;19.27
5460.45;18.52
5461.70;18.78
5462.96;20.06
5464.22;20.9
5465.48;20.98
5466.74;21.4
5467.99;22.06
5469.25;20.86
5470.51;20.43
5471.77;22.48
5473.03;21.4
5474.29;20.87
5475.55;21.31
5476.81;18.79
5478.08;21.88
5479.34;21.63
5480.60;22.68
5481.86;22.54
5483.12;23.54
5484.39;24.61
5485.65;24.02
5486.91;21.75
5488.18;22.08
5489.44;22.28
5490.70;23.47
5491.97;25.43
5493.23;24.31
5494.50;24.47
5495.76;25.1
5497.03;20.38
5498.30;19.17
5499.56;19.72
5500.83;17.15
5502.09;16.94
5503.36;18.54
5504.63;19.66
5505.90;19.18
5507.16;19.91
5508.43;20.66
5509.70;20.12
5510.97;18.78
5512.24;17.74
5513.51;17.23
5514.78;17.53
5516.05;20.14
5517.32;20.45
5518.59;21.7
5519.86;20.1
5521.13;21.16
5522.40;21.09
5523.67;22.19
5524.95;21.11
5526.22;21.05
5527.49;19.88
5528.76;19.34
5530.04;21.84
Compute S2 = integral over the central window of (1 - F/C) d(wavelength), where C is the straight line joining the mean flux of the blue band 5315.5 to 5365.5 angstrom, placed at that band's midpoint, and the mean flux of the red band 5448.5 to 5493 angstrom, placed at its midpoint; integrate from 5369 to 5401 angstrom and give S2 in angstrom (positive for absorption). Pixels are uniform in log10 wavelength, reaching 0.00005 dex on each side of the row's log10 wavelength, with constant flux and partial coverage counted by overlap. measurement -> -4.7 angstrom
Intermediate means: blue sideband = 22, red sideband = 20.8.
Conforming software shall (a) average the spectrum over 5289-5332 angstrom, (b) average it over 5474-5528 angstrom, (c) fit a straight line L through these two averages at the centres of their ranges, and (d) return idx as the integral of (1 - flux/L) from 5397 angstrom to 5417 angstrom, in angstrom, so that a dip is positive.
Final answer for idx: -3.4 angstrom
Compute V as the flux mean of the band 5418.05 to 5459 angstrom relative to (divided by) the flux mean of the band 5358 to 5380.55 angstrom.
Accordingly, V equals 0.99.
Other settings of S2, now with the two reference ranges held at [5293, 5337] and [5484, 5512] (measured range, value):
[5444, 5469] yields 1.6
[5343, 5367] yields -2.3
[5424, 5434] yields -1.5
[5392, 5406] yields -2.1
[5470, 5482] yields -0.1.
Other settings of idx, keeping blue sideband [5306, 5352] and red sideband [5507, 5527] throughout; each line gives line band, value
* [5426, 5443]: -4.0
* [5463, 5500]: -3.2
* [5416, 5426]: -2.8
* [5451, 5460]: 1.1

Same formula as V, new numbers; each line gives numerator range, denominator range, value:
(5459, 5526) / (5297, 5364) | 0.96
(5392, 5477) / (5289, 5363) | 1.07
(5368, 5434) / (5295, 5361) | 1.15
